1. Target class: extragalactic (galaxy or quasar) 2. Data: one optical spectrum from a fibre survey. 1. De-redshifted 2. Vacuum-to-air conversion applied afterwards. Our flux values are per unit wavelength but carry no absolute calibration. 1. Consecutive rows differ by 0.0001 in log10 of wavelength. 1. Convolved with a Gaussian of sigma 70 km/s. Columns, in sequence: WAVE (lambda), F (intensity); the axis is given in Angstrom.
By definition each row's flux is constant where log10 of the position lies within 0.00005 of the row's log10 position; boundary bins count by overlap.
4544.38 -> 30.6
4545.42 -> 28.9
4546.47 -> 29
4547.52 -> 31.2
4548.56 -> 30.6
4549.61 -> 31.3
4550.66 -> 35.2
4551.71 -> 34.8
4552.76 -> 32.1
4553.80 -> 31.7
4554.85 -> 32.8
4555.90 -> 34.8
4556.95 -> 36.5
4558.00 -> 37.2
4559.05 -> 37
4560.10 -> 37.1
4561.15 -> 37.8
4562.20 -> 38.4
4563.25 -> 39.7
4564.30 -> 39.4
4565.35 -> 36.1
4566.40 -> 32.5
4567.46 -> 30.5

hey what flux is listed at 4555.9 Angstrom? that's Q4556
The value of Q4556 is 34.8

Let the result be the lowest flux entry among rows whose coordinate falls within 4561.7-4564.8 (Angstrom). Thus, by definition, 38.4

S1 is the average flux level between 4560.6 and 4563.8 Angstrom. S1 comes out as 38.7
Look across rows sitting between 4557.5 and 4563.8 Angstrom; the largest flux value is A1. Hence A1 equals 39.7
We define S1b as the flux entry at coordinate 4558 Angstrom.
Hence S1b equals 37.2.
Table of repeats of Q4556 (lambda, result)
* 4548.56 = 30.6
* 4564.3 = 39.4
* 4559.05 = 37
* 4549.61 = 31.3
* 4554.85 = 32.8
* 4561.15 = 37.8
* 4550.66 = 35.2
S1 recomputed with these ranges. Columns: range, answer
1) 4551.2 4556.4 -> 33.3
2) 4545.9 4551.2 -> 31.4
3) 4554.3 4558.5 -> 35.3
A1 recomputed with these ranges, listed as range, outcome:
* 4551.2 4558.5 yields 37.2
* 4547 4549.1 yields 31.2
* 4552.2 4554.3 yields 32.1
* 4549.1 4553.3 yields 35.2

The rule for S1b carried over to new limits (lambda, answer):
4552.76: 32.1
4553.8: 31.7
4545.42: 28.9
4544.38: 30.6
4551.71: 34.8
